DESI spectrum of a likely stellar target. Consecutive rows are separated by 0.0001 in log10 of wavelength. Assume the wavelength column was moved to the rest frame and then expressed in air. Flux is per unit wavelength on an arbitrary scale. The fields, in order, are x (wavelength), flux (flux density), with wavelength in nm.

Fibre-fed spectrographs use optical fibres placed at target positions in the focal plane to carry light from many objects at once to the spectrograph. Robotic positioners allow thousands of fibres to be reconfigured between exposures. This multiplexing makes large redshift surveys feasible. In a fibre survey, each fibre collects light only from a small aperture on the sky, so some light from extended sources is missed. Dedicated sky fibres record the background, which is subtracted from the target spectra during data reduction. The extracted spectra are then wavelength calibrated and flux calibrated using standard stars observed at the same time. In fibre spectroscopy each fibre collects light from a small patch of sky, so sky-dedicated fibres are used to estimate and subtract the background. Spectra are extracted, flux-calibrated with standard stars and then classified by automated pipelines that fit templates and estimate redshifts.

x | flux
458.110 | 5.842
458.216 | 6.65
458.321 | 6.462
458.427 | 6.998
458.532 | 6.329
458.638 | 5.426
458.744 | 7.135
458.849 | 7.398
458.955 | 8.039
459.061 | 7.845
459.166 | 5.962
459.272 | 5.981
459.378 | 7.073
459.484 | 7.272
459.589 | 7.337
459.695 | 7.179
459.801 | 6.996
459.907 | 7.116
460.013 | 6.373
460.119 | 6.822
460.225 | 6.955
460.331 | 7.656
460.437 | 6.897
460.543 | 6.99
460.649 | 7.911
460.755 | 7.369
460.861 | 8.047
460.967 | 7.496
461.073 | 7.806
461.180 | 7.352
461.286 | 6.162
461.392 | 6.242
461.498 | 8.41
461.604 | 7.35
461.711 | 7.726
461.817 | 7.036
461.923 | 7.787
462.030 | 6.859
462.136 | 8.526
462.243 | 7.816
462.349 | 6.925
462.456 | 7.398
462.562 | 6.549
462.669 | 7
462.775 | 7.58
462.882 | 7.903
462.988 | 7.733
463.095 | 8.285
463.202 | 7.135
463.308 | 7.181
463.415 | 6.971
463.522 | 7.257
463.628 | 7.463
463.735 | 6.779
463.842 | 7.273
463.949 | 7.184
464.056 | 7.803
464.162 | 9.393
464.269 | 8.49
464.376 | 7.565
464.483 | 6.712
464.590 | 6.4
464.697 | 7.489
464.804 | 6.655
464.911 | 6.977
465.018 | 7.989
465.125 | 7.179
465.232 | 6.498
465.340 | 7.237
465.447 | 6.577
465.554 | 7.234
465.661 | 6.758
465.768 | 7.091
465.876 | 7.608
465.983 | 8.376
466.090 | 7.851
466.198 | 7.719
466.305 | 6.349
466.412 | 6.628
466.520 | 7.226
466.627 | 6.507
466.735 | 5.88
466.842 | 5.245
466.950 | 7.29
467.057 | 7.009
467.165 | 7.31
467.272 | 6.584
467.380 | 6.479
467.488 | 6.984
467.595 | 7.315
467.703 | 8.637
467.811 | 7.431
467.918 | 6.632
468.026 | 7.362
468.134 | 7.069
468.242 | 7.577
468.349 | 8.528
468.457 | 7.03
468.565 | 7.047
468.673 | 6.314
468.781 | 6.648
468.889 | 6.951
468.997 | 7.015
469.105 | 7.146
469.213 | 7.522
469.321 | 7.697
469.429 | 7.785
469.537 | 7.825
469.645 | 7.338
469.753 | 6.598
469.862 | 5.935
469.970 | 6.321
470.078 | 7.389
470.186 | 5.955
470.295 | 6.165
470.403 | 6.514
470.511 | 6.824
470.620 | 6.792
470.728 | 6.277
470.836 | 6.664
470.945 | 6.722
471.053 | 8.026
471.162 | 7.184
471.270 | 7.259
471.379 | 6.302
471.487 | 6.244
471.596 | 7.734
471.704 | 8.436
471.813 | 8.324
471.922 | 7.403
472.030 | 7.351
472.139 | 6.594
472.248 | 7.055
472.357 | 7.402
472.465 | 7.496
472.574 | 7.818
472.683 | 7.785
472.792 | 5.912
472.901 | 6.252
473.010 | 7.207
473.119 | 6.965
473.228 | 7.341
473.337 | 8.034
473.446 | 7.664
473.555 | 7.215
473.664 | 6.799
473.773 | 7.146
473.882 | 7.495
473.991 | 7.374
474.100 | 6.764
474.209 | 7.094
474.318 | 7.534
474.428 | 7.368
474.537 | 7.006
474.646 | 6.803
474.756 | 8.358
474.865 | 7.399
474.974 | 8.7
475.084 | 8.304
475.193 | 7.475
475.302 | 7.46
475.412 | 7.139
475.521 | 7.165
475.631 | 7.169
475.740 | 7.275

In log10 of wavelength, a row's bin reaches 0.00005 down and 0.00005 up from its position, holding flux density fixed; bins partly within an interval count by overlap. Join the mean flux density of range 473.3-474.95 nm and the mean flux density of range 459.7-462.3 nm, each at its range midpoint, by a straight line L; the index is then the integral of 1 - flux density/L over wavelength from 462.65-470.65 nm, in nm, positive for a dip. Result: 0.20 nm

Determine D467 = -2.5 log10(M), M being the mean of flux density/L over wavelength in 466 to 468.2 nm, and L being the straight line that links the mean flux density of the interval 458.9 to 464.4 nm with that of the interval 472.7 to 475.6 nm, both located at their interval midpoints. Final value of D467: 0.050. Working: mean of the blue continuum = 7.35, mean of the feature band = 7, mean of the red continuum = 7.31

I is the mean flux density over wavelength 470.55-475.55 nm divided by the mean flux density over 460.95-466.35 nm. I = 0.99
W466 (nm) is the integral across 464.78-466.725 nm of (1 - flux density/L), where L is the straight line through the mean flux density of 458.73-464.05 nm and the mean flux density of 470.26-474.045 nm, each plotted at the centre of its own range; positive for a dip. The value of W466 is 0.03 nm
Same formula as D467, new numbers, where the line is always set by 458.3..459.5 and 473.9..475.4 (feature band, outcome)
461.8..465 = -0.061 mag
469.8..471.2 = 0.102 mag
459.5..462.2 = -0.060 mag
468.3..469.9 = 0.015 mag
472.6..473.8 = 0.045 mag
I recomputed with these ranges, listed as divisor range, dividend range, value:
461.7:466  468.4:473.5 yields 0.96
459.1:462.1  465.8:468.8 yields 0.99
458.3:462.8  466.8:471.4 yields 0.98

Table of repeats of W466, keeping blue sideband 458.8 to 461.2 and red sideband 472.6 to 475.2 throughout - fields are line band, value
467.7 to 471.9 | 0.12 nm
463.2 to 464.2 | -0.03 nm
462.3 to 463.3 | -0.02 nm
